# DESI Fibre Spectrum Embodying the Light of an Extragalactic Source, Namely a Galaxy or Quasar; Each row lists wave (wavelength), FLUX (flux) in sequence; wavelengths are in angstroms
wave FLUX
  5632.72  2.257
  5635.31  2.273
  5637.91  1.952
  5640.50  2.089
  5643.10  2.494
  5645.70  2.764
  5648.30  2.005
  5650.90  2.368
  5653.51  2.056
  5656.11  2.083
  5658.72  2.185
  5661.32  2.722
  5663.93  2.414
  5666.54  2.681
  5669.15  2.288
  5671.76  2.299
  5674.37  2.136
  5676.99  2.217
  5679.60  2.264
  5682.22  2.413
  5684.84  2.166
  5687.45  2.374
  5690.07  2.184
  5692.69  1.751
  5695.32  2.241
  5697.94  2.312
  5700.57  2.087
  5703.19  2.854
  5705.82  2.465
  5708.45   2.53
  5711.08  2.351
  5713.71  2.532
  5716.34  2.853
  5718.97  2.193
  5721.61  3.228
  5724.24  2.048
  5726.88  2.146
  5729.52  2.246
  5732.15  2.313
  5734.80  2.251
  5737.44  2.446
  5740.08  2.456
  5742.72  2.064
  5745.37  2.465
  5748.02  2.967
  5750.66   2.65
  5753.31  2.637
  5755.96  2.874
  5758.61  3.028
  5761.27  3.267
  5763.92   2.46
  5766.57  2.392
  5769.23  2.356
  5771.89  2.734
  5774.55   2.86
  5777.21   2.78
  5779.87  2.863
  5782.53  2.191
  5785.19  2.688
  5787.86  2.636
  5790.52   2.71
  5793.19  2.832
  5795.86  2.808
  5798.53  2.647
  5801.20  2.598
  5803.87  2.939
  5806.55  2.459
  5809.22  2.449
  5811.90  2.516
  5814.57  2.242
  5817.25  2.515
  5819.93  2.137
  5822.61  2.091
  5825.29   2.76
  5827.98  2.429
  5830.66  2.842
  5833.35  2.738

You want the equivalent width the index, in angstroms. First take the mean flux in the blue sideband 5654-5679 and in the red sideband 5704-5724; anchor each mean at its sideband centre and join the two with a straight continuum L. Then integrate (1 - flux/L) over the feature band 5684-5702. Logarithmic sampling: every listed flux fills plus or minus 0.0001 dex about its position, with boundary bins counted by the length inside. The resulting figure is 2.2 angstroms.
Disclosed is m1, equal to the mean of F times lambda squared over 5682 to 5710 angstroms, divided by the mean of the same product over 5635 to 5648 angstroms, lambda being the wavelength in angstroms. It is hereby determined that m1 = 1.0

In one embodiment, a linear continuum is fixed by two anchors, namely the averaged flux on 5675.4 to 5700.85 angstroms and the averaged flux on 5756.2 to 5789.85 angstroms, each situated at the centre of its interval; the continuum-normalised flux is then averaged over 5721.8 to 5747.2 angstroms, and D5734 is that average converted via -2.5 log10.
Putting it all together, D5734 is 0.07 mag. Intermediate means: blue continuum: 2.2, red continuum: 2.69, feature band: 2.33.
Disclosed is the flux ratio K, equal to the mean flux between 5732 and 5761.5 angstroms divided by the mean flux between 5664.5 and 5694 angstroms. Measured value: 1.2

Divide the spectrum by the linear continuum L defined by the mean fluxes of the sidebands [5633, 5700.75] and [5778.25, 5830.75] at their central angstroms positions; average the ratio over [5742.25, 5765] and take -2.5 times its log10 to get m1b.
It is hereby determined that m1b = -0.12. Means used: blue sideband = 2.26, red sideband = 2.56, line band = 2.74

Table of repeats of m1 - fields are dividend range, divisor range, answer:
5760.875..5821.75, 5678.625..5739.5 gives 1.13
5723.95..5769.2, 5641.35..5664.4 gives 1.11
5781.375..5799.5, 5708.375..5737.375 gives 1.12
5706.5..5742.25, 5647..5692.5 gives 1.09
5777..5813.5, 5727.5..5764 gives 1.04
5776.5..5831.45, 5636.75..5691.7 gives 1.18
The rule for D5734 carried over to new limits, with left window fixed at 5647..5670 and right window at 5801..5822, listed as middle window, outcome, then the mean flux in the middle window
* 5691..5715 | 0.01 mag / 2.34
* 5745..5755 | -0.13 mag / 2.71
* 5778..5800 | -0.10 mag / 2.67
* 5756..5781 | -0.14 mag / 2.75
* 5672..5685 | 0.04 mag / 2.25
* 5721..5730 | 0.00 mag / 2.37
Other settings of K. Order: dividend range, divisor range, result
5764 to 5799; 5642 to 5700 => 1.16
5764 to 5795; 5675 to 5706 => 1.16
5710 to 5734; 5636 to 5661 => 1.08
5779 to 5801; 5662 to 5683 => 1.13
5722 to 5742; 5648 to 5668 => 0.99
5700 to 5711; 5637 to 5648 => 1.08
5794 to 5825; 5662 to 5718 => 1.06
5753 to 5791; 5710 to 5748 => 1.12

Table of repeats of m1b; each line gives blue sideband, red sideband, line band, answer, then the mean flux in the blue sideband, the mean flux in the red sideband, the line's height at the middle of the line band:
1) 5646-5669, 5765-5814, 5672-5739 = 0.04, 2.33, 2.63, 2.44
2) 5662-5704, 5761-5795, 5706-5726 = -0.04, 2.29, 2.66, 2.42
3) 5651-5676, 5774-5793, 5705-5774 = 0.00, 2.32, 2.68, 2.55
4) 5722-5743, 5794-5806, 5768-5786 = -0.02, 2.3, 2.73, 2.58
